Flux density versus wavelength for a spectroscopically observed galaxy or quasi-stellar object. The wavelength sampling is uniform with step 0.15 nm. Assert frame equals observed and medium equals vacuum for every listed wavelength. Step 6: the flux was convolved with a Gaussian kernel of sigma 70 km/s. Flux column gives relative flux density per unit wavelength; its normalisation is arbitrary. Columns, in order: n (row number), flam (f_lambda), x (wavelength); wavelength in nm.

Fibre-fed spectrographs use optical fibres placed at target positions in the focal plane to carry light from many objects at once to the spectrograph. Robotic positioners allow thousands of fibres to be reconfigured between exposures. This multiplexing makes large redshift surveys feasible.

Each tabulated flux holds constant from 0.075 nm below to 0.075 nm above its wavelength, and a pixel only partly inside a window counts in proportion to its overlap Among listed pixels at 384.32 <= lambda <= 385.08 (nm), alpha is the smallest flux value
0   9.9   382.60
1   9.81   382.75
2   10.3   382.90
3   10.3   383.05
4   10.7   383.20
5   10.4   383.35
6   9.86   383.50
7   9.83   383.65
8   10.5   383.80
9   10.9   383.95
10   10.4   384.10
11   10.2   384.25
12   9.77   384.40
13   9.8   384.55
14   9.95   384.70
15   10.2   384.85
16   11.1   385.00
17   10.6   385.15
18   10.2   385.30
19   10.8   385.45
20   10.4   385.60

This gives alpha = 9.77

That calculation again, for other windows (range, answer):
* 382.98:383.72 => 9.83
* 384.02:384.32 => 10.2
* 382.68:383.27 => 9.81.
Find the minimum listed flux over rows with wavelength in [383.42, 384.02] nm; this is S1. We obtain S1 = 9.83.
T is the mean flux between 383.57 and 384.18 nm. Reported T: 10.4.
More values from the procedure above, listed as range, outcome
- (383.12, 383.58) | 10.3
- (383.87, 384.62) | 10.2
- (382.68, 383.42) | 10.3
